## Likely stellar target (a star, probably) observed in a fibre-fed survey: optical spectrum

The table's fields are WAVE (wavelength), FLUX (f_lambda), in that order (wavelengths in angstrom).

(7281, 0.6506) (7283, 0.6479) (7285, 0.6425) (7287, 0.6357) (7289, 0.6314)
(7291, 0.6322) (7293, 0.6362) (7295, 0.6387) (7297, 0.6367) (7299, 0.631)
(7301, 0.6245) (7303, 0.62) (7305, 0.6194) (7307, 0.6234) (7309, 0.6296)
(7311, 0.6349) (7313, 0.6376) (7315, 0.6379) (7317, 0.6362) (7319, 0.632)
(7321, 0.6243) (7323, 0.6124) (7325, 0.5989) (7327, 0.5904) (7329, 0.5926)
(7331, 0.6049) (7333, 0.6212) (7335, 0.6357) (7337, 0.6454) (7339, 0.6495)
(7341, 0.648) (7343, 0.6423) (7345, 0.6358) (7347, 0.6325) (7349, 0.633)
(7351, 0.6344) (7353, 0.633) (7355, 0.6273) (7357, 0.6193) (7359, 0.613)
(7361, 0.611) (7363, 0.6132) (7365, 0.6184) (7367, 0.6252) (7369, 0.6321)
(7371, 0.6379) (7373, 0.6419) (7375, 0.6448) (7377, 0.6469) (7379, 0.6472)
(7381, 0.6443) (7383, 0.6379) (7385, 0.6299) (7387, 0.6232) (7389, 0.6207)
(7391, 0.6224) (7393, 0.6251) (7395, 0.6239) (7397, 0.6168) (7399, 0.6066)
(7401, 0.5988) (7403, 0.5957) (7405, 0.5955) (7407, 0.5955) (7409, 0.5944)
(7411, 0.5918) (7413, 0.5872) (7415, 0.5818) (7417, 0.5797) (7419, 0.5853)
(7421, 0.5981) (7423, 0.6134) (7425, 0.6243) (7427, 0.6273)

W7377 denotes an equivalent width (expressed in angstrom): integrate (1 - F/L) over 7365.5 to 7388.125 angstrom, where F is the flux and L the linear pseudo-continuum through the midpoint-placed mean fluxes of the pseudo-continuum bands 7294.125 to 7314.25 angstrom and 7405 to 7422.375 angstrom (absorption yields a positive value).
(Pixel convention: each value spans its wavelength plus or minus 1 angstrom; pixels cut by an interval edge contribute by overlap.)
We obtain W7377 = -1.3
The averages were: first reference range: 0.63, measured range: 0.637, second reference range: 0.59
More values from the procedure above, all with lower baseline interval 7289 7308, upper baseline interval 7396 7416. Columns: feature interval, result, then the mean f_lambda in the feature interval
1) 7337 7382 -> -1.69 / 0.633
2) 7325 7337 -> 0.16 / 0.611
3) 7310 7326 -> -0.09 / 0.627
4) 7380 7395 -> -0.66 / 0.629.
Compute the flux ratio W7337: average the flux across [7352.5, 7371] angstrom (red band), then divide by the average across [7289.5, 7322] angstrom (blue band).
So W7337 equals 1.0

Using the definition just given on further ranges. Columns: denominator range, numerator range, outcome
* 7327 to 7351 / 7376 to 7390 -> 1.01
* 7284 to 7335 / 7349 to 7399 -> 1.01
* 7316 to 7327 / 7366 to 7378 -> 1.03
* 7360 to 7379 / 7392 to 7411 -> 0.96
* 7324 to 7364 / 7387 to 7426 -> 0.97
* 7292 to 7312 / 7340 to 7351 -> 1.01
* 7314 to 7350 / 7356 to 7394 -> 1.00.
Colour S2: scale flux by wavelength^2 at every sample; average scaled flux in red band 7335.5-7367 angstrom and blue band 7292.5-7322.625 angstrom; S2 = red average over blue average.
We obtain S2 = 1.0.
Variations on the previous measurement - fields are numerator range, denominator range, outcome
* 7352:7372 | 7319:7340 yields 1.02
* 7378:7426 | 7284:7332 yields 1.00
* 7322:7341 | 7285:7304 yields 0.99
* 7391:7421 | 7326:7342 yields 0.98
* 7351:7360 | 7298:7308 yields 1.02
